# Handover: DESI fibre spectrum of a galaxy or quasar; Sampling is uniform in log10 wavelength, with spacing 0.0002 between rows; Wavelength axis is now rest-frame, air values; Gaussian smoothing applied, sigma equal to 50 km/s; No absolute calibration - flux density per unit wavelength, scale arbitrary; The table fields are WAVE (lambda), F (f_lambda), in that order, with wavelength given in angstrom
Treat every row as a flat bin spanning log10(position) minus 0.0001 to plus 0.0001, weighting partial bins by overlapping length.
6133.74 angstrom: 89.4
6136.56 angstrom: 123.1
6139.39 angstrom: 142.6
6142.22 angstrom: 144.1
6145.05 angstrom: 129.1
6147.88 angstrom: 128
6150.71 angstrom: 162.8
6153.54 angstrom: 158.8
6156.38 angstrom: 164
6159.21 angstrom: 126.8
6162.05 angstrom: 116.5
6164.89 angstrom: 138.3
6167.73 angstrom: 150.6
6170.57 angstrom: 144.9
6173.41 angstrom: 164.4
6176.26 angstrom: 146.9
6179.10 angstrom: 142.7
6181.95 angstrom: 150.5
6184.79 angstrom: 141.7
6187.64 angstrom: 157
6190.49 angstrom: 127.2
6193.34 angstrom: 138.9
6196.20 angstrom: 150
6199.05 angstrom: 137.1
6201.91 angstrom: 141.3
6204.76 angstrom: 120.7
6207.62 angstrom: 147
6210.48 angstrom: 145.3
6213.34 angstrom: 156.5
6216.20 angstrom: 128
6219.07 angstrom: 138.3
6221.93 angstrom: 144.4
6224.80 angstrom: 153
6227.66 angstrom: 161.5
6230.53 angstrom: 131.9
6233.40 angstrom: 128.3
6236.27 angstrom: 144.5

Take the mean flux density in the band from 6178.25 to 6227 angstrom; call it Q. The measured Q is 143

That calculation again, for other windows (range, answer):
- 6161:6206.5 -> 142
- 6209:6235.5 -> 143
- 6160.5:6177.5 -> 143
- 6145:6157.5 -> 150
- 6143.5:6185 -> 145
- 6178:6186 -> 145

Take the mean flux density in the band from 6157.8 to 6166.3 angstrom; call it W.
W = 127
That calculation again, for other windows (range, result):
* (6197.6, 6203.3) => 139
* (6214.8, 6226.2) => 141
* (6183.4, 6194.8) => 141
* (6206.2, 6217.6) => 144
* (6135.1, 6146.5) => 134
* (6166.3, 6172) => 148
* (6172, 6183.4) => 151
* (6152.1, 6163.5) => 142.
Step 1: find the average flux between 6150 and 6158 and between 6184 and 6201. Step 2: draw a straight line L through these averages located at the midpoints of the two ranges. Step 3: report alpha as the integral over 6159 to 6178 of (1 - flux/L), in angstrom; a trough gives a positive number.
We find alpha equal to 1.4 angstrom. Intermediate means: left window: 161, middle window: 142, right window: 142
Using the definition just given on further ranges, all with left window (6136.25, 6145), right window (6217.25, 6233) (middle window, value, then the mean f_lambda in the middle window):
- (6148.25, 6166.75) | -0.7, 144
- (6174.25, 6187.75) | -0.7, 148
